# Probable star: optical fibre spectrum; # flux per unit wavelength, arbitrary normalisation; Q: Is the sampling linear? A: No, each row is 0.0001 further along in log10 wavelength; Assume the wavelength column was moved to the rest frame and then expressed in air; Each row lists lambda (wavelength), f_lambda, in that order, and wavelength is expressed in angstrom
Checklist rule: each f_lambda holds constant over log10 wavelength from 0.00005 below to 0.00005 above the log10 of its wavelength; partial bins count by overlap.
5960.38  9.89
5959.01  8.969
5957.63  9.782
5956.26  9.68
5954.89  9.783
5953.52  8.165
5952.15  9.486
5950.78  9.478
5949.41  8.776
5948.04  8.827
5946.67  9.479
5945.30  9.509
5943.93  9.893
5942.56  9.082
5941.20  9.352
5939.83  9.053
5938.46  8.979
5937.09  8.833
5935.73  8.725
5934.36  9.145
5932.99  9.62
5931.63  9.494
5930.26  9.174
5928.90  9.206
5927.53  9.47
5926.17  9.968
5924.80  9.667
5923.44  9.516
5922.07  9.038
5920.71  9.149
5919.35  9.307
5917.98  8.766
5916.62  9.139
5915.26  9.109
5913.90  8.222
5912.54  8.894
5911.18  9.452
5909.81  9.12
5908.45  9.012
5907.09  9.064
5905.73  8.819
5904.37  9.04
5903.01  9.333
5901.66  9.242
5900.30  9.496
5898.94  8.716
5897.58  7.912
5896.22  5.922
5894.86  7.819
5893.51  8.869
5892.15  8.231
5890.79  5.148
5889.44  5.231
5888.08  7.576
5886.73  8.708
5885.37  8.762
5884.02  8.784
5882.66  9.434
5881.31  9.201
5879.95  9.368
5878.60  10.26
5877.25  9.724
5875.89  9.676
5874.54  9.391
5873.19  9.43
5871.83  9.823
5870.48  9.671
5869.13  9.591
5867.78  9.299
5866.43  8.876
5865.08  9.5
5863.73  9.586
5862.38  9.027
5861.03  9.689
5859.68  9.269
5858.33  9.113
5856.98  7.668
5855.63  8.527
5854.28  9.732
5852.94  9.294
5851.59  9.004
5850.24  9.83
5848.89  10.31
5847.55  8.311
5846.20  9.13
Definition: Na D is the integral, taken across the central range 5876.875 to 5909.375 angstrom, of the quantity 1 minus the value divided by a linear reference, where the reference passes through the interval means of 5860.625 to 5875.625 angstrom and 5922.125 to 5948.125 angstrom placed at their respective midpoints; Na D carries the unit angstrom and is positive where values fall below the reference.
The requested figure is 3.18 angstrom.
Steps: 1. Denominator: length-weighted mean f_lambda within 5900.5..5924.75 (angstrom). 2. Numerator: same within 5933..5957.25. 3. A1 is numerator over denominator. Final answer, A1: 1.0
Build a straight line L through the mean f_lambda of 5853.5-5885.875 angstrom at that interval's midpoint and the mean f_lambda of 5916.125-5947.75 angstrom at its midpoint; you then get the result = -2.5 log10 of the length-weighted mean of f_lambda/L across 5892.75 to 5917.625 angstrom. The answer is 0.07 mag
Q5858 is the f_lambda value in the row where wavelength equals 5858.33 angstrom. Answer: 9.113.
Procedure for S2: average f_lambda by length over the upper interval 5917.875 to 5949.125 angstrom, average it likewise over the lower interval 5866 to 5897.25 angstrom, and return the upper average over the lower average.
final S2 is 1.1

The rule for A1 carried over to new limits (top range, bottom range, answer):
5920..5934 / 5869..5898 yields 1.10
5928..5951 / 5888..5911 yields 1.12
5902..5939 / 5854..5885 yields 0.98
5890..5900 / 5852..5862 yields 0.84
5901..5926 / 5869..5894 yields 1.04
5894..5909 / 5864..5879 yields 0.90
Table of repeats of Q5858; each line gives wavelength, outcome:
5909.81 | 9.12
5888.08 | 7.576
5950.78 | 9.478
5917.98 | 8.766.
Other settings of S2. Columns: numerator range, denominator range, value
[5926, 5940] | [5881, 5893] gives 1.17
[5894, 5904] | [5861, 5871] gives 0.89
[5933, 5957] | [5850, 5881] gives 0.98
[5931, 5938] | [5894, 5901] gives 1.15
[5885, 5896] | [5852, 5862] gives 0.82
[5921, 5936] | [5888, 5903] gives 1.21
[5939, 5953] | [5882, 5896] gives 1.19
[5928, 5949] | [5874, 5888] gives 1.00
